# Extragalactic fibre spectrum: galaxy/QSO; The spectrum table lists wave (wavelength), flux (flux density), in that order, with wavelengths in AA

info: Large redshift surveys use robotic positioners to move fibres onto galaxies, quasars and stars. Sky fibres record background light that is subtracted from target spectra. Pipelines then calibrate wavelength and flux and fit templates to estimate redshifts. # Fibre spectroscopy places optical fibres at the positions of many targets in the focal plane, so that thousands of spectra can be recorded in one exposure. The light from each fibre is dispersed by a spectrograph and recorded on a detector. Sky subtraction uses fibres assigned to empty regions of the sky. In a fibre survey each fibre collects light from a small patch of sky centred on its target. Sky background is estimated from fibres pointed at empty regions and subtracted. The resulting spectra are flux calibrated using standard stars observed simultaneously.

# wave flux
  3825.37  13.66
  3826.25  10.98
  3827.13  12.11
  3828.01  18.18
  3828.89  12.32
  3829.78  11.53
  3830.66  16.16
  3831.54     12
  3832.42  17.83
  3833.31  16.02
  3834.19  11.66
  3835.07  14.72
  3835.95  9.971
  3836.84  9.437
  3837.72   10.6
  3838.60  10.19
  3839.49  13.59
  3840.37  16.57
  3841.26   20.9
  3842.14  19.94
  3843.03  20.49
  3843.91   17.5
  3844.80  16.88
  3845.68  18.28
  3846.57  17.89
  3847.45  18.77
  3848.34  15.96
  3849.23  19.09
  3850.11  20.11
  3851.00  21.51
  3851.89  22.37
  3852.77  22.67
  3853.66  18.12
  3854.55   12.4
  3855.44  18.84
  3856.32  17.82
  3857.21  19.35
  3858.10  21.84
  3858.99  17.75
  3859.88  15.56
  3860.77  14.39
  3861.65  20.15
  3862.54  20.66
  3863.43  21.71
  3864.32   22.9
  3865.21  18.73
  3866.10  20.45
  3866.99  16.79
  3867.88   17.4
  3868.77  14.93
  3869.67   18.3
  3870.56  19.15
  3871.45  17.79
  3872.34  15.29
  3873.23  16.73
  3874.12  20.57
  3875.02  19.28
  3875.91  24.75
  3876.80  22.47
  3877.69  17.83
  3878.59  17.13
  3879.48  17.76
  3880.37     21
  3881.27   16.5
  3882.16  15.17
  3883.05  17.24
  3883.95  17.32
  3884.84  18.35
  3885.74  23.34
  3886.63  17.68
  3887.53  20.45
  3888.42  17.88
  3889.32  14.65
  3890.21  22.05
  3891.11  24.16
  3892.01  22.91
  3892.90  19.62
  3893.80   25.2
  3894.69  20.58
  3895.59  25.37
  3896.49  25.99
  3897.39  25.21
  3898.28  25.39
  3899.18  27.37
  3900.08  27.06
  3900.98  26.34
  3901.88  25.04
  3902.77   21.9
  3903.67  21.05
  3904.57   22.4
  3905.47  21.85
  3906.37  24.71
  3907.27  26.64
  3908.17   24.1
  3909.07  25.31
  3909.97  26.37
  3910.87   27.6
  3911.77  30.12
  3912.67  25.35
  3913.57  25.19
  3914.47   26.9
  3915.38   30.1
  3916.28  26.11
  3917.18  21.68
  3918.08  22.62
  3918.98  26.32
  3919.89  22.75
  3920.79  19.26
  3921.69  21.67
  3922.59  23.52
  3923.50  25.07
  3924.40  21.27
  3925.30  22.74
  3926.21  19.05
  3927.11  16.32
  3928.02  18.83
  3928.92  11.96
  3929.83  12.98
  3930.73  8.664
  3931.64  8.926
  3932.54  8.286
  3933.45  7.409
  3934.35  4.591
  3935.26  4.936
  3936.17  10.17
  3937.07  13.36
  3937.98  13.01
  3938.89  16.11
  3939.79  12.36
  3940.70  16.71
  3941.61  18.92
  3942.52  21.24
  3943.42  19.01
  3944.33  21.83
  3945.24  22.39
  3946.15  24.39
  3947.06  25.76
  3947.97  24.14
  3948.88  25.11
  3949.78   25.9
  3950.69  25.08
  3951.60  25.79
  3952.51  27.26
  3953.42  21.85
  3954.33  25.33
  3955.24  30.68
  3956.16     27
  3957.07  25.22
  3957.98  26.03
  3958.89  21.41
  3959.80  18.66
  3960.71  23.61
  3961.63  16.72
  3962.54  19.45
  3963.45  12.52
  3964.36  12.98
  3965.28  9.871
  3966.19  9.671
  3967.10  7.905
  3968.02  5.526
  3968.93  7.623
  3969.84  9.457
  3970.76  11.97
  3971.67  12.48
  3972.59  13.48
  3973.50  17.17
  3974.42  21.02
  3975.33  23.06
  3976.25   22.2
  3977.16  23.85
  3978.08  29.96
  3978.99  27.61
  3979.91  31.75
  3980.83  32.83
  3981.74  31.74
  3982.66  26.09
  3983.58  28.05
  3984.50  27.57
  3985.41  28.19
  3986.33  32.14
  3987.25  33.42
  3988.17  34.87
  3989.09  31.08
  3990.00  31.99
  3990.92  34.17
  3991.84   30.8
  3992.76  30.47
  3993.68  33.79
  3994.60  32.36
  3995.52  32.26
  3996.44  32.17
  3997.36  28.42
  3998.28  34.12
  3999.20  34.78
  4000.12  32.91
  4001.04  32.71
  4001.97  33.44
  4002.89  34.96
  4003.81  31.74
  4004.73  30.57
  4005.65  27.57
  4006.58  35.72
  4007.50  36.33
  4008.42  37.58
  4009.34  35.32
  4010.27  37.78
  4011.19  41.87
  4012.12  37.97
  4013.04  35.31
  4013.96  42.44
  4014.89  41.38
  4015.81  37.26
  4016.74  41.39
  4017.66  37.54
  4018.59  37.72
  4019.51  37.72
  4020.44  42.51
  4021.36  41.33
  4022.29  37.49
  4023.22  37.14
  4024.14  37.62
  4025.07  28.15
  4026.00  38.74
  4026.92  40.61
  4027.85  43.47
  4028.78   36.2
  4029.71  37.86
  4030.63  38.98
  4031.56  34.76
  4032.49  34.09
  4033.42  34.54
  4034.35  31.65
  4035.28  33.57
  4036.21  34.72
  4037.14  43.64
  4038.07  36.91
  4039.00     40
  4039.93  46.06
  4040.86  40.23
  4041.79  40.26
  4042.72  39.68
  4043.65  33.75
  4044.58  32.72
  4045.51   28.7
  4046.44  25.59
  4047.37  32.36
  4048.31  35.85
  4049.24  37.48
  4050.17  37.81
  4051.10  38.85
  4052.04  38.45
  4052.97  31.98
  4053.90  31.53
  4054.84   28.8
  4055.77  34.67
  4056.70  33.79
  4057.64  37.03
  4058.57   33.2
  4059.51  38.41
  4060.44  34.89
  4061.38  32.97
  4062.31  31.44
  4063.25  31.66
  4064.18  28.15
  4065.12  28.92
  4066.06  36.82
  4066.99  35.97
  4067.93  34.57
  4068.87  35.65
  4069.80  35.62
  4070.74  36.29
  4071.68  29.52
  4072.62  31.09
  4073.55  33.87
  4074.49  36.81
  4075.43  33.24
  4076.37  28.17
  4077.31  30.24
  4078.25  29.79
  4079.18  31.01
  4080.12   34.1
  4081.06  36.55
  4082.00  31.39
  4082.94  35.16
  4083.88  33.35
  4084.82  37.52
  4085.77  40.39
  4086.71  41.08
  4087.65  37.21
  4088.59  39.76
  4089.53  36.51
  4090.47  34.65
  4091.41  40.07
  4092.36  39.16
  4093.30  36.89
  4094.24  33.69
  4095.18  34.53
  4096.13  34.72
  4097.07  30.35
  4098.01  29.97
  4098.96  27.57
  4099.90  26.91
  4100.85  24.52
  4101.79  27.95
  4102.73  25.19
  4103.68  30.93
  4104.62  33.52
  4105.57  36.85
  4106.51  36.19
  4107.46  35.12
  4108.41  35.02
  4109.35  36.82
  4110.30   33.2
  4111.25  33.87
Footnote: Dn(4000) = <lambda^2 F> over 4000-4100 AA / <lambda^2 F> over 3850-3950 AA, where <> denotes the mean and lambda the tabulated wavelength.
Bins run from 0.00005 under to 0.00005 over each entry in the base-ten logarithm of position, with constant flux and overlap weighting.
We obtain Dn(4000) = 1.9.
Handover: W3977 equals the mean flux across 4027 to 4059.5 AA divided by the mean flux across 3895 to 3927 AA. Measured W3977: 1.5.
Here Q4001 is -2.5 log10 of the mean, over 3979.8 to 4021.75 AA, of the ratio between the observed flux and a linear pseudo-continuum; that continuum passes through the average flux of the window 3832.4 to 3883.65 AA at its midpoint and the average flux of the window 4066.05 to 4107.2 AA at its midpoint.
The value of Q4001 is -0.23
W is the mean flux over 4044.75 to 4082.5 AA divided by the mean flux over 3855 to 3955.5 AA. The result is 1.6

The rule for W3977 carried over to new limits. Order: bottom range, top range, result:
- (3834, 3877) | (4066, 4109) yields 1.89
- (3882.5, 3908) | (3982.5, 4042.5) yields 1.59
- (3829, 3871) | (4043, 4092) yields 1.99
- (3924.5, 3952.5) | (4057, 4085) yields 1.95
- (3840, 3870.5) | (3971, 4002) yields 1.53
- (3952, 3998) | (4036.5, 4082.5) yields 1.45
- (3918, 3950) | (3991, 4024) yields 2.02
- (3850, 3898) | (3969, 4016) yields 1.54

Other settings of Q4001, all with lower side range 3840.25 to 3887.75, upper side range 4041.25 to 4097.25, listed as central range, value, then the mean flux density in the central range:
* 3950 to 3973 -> 0.401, 18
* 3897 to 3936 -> 0.072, 21.1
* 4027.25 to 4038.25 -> -0.161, 36.7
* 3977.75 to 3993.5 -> -0.102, 30.8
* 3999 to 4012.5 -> -0.173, 34.7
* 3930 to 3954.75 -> 0.374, 17.7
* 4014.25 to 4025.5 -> -0.238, 38.2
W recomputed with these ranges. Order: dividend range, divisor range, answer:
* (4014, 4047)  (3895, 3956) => 1.75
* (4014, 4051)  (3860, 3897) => 1.91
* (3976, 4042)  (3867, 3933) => 1.65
